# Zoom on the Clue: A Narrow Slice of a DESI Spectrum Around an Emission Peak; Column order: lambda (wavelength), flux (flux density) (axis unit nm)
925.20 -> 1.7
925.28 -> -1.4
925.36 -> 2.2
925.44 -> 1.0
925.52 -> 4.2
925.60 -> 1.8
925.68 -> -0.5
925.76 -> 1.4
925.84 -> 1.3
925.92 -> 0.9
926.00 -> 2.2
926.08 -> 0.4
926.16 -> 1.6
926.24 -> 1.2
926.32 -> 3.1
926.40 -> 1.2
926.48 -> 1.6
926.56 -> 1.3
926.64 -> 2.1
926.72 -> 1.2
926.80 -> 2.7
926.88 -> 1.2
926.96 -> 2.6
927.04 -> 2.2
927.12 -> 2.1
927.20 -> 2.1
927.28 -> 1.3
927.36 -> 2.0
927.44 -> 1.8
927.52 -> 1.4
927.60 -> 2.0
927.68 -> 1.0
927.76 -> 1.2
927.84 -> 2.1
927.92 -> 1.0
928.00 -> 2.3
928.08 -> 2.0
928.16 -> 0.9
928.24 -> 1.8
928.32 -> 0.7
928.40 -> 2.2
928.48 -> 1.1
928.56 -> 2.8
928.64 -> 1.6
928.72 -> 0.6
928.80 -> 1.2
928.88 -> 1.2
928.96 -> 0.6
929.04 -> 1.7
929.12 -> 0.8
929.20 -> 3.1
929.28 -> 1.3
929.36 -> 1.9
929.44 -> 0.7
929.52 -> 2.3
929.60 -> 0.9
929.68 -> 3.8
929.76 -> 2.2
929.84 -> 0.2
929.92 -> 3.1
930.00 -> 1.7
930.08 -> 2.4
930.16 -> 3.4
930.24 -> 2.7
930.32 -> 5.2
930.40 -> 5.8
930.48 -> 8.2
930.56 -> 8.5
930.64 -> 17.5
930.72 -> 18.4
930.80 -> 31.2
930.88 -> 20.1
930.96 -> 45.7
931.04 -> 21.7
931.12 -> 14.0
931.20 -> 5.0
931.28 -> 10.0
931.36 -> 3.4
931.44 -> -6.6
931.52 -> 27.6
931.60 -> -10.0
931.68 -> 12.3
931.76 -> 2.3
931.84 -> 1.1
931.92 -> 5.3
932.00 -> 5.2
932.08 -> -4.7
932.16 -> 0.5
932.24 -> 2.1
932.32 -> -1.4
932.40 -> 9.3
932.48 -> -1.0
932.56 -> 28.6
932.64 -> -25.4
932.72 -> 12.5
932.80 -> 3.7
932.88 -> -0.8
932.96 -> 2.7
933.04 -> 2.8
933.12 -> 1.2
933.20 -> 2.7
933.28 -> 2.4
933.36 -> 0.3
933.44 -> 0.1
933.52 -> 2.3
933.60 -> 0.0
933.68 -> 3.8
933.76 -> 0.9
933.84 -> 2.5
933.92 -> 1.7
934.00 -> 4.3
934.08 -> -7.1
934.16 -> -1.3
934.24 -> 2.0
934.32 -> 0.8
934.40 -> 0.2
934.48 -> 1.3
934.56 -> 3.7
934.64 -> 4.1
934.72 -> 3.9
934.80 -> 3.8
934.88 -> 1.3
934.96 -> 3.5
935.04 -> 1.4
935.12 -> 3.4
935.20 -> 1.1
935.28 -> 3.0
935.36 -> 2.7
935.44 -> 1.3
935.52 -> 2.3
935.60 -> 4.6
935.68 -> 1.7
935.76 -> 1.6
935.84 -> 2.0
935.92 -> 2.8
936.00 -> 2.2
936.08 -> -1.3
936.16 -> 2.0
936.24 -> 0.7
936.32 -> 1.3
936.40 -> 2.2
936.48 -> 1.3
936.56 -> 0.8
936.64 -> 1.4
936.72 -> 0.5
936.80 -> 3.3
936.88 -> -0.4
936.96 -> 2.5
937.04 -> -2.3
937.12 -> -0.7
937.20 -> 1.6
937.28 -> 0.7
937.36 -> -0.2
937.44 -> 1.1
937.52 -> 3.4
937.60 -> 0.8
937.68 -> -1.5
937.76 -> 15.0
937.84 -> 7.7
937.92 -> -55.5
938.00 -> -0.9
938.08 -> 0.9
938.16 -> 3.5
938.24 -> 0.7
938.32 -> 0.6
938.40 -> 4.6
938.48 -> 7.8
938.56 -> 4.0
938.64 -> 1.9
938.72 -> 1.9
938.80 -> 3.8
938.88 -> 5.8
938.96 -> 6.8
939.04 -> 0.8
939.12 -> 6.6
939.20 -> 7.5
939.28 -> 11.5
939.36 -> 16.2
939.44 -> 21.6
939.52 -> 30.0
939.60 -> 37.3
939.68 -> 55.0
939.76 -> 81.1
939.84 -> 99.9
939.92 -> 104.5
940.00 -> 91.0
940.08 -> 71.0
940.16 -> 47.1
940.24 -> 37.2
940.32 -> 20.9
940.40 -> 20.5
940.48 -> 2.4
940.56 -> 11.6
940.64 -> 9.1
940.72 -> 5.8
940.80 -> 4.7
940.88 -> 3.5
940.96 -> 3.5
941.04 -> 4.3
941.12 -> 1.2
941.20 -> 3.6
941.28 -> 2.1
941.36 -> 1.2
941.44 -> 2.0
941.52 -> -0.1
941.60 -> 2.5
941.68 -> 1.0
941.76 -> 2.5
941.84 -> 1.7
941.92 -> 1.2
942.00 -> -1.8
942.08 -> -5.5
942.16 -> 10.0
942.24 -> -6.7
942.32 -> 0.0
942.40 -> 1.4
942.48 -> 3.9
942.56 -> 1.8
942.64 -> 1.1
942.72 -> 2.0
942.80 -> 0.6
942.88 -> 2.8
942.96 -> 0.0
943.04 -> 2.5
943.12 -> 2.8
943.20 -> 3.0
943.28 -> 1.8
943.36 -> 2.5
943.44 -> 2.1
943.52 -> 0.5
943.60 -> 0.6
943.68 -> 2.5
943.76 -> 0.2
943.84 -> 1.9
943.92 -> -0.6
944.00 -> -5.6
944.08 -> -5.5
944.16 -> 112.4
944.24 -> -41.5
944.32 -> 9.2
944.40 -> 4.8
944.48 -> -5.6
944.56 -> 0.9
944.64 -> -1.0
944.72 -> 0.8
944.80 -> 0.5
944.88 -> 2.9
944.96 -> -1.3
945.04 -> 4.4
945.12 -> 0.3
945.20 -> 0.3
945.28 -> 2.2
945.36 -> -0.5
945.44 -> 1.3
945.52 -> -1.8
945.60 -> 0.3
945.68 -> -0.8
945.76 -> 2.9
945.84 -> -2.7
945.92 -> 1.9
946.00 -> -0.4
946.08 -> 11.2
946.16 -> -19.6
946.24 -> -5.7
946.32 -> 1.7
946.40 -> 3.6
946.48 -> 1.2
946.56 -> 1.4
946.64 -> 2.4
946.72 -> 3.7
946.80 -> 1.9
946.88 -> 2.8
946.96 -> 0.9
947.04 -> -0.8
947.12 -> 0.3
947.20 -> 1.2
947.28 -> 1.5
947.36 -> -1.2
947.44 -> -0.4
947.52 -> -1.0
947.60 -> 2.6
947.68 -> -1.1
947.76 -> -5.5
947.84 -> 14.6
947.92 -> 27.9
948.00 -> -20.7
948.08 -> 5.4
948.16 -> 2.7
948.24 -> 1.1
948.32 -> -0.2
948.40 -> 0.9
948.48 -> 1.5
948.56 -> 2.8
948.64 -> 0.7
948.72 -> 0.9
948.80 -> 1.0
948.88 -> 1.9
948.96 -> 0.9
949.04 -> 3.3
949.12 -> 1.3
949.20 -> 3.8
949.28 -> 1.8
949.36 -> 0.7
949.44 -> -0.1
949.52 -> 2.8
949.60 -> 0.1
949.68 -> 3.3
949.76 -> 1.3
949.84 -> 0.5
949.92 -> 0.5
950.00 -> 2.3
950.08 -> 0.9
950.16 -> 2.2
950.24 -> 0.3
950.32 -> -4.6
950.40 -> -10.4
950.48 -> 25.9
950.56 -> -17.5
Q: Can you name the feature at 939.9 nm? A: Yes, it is [O III] 5007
